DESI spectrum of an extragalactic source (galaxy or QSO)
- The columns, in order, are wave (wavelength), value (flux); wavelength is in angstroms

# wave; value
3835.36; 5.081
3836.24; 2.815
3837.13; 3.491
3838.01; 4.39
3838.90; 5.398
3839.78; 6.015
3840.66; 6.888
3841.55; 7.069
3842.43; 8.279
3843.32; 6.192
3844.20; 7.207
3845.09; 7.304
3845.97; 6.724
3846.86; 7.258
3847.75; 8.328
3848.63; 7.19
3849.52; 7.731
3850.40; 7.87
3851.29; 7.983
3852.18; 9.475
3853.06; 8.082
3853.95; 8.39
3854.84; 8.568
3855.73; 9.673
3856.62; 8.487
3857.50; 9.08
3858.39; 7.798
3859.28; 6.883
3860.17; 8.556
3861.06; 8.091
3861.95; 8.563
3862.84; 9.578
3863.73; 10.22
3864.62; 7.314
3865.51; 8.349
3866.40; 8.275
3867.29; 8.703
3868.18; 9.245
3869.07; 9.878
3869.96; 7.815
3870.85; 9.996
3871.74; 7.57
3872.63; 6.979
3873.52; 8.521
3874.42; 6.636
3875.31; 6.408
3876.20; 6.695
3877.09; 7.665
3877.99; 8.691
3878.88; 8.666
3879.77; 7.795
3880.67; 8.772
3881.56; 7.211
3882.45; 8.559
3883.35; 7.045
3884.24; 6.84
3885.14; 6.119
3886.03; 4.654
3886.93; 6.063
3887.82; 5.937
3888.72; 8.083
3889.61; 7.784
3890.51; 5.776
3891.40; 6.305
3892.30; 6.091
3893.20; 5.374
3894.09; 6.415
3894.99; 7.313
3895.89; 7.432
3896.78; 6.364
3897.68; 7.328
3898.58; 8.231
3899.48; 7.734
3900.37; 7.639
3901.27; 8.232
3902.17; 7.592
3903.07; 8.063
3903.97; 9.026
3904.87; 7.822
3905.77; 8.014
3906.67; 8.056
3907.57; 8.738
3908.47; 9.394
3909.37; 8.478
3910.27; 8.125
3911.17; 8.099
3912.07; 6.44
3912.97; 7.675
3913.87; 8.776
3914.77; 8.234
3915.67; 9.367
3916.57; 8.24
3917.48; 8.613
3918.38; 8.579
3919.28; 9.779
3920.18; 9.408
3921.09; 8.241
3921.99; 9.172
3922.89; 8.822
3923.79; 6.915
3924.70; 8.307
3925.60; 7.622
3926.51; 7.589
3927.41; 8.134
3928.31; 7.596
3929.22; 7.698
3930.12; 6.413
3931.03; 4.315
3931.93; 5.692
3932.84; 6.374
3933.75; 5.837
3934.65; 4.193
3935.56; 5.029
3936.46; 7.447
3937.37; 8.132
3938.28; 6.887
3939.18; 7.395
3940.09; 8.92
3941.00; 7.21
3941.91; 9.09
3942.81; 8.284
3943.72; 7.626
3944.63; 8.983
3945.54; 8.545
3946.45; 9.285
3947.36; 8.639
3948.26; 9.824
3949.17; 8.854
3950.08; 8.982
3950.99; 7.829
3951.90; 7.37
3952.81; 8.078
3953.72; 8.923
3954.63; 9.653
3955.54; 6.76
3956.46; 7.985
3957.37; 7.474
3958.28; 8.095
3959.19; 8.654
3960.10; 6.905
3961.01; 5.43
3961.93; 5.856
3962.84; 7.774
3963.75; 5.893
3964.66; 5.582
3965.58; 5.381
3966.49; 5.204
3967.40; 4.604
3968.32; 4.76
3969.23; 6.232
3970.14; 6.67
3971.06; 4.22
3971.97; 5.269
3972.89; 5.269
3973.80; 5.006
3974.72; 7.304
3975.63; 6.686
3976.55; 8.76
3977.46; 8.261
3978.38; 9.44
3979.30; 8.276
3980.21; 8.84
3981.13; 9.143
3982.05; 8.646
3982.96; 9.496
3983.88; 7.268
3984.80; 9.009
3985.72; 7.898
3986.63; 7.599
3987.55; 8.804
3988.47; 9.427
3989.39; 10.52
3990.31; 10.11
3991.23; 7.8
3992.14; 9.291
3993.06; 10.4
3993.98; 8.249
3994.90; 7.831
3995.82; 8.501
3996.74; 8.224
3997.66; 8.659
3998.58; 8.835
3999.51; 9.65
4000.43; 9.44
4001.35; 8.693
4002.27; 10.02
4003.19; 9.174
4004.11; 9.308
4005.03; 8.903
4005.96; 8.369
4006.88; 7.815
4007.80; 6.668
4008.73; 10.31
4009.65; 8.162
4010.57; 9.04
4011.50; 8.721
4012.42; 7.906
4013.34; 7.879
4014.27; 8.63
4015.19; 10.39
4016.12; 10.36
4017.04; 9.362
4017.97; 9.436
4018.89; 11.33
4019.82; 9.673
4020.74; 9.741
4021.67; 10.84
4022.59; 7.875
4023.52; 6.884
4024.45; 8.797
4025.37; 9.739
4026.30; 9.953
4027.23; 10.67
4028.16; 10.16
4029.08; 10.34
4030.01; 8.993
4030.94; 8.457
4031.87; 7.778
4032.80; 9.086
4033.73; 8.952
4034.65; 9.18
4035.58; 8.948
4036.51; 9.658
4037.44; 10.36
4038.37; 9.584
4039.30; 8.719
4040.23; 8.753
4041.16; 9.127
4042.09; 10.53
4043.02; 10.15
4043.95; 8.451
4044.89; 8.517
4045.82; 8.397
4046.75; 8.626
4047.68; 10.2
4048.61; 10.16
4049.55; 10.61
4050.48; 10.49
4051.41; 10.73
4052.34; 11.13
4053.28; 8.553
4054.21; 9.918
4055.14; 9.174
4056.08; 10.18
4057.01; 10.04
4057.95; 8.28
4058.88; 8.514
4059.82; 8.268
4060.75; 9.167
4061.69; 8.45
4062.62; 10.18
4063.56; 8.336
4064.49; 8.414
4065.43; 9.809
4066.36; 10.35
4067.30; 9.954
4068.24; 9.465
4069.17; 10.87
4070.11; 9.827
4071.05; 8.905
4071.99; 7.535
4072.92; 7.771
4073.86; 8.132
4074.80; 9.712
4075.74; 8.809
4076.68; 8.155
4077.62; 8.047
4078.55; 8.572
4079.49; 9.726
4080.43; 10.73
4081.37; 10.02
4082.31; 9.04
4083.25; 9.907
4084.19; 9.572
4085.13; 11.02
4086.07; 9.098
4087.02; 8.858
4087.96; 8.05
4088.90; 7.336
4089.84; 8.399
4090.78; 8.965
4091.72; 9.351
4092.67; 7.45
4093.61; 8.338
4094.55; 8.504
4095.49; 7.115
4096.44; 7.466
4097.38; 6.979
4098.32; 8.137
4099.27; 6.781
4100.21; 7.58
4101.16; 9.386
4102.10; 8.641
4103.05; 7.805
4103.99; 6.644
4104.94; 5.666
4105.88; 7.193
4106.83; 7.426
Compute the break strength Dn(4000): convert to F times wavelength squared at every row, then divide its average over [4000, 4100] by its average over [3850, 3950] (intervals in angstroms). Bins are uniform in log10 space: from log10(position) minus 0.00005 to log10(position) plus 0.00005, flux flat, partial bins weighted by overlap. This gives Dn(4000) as 1.25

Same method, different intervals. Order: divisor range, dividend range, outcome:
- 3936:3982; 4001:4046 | 1.27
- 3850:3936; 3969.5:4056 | 1.22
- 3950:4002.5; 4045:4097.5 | 1.23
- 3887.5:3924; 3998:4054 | 1.26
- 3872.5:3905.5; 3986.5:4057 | 1.37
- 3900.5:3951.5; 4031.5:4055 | 1.27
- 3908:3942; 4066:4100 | 1.24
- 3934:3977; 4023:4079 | 1.36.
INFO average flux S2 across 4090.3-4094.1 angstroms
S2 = 8.53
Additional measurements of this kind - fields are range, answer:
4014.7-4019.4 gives 10.2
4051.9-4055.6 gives 9.68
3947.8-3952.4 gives 8.58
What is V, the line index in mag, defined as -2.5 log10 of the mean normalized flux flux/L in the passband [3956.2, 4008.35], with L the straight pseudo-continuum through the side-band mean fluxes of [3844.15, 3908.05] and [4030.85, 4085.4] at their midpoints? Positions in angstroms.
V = 0.12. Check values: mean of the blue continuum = 7.76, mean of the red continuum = 9.32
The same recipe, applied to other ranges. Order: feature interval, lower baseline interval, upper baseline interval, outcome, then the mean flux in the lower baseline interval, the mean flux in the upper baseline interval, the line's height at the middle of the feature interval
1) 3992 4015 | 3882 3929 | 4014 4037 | 0.04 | 7.7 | 9.42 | 9.1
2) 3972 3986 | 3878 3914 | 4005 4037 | 0.09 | 7.46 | 9.12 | 8.56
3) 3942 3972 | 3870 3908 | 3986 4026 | 0.14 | 7.39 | 9.01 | 8.33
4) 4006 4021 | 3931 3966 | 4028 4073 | -0.05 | 7.45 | 9.36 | 8.67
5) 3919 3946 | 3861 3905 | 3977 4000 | 0.09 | 7.62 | 8.81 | 8.18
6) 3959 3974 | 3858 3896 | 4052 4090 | 0.40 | 7.59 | 9.18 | 8.32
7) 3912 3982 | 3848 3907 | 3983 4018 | 0.12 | 7.78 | 8.86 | 8.39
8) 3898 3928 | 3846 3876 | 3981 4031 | 0.03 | 8.25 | 9.05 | 8.54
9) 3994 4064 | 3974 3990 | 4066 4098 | -0.06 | 8.51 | 8.87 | 8.68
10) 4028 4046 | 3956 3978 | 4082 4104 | -0.22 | 6.4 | 8.38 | 7.5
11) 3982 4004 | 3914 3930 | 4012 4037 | 0.01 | 8.34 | 9.3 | 9.01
